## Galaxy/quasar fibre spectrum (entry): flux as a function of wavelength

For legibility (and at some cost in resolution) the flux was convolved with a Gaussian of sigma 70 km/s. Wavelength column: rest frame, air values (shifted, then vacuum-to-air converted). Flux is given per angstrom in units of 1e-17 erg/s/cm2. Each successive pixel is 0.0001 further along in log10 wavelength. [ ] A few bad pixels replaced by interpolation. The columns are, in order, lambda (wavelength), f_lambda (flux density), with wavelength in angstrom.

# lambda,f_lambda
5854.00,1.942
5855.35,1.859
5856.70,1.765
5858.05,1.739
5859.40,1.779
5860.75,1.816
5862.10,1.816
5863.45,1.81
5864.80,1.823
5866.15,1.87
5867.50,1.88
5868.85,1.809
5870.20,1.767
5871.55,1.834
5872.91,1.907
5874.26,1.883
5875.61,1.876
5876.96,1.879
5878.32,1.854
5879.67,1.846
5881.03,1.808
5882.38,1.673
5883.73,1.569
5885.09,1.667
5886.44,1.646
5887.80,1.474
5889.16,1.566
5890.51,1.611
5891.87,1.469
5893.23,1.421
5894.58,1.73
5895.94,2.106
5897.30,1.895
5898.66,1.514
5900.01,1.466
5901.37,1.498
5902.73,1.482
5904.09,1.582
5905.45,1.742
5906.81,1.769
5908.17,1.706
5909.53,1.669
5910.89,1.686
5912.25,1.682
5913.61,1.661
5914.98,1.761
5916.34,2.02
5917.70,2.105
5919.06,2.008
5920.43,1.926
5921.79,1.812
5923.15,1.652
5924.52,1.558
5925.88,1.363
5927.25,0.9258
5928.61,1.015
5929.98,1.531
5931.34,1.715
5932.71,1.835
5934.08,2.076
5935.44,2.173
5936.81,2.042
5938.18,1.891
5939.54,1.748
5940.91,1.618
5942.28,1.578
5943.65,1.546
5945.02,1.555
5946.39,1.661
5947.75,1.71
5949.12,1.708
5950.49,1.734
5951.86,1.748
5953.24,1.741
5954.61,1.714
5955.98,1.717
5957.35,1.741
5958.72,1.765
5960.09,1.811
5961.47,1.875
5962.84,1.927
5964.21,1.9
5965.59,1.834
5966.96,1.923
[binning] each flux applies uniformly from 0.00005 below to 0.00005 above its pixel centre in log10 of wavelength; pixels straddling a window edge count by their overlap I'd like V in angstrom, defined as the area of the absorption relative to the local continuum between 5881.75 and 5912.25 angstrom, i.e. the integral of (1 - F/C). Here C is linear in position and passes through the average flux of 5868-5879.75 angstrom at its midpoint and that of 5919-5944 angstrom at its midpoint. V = 2.51 angstrom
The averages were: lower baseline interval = 1.85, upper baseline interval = 1.68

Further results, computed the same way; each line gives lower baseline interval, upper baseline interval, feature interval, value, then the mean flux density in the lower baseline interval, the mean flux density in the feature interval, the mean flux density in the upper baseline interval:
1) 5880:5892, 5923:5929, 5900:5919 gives -4.0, 1.62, 1.72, 1.29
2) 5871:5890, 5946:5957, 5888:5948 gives 1.7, 1.75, 1.68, 1.72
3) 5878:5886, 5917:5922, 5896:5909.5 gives 1.6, 1.73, 1.65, 1.98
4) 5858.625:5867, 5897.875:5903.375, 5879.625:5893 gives 0.0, 1.82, 1.61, 1.5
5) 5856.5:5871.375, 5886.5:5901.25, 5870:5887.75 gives -0.6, 1.81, 1.77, 1.62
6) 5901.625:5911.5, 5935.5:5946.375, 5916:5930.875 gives 0.6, 1.66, 1.62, 1.73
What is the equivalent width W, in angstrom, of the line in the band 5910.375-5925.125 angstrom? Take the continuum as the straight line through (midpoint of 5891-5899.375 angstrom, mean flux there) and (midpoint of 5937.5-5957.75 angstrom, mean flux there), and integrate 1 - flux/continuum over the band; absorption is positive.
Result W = -1.0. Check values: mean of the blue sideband 1.69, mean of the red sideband 1.69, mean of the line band 1.81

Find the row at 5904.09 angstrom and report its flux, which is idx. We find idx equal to 1.582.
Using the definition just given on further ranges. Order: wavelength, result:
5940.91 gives 1.618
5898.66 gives 1.514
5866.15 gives 1.87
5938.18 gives 1.891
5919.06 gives 2.008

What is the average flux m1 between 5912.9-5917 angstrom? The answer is 1.81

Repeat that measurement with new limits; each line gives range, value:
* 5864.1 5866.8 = 1.85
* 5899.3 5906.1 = 1.55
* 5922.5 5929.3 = 1.3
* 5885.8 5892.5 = 1.55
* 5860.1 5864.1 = 1.81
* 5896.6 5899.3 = 1.71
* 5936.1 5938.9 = 1.97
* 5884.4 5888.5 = 1.59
